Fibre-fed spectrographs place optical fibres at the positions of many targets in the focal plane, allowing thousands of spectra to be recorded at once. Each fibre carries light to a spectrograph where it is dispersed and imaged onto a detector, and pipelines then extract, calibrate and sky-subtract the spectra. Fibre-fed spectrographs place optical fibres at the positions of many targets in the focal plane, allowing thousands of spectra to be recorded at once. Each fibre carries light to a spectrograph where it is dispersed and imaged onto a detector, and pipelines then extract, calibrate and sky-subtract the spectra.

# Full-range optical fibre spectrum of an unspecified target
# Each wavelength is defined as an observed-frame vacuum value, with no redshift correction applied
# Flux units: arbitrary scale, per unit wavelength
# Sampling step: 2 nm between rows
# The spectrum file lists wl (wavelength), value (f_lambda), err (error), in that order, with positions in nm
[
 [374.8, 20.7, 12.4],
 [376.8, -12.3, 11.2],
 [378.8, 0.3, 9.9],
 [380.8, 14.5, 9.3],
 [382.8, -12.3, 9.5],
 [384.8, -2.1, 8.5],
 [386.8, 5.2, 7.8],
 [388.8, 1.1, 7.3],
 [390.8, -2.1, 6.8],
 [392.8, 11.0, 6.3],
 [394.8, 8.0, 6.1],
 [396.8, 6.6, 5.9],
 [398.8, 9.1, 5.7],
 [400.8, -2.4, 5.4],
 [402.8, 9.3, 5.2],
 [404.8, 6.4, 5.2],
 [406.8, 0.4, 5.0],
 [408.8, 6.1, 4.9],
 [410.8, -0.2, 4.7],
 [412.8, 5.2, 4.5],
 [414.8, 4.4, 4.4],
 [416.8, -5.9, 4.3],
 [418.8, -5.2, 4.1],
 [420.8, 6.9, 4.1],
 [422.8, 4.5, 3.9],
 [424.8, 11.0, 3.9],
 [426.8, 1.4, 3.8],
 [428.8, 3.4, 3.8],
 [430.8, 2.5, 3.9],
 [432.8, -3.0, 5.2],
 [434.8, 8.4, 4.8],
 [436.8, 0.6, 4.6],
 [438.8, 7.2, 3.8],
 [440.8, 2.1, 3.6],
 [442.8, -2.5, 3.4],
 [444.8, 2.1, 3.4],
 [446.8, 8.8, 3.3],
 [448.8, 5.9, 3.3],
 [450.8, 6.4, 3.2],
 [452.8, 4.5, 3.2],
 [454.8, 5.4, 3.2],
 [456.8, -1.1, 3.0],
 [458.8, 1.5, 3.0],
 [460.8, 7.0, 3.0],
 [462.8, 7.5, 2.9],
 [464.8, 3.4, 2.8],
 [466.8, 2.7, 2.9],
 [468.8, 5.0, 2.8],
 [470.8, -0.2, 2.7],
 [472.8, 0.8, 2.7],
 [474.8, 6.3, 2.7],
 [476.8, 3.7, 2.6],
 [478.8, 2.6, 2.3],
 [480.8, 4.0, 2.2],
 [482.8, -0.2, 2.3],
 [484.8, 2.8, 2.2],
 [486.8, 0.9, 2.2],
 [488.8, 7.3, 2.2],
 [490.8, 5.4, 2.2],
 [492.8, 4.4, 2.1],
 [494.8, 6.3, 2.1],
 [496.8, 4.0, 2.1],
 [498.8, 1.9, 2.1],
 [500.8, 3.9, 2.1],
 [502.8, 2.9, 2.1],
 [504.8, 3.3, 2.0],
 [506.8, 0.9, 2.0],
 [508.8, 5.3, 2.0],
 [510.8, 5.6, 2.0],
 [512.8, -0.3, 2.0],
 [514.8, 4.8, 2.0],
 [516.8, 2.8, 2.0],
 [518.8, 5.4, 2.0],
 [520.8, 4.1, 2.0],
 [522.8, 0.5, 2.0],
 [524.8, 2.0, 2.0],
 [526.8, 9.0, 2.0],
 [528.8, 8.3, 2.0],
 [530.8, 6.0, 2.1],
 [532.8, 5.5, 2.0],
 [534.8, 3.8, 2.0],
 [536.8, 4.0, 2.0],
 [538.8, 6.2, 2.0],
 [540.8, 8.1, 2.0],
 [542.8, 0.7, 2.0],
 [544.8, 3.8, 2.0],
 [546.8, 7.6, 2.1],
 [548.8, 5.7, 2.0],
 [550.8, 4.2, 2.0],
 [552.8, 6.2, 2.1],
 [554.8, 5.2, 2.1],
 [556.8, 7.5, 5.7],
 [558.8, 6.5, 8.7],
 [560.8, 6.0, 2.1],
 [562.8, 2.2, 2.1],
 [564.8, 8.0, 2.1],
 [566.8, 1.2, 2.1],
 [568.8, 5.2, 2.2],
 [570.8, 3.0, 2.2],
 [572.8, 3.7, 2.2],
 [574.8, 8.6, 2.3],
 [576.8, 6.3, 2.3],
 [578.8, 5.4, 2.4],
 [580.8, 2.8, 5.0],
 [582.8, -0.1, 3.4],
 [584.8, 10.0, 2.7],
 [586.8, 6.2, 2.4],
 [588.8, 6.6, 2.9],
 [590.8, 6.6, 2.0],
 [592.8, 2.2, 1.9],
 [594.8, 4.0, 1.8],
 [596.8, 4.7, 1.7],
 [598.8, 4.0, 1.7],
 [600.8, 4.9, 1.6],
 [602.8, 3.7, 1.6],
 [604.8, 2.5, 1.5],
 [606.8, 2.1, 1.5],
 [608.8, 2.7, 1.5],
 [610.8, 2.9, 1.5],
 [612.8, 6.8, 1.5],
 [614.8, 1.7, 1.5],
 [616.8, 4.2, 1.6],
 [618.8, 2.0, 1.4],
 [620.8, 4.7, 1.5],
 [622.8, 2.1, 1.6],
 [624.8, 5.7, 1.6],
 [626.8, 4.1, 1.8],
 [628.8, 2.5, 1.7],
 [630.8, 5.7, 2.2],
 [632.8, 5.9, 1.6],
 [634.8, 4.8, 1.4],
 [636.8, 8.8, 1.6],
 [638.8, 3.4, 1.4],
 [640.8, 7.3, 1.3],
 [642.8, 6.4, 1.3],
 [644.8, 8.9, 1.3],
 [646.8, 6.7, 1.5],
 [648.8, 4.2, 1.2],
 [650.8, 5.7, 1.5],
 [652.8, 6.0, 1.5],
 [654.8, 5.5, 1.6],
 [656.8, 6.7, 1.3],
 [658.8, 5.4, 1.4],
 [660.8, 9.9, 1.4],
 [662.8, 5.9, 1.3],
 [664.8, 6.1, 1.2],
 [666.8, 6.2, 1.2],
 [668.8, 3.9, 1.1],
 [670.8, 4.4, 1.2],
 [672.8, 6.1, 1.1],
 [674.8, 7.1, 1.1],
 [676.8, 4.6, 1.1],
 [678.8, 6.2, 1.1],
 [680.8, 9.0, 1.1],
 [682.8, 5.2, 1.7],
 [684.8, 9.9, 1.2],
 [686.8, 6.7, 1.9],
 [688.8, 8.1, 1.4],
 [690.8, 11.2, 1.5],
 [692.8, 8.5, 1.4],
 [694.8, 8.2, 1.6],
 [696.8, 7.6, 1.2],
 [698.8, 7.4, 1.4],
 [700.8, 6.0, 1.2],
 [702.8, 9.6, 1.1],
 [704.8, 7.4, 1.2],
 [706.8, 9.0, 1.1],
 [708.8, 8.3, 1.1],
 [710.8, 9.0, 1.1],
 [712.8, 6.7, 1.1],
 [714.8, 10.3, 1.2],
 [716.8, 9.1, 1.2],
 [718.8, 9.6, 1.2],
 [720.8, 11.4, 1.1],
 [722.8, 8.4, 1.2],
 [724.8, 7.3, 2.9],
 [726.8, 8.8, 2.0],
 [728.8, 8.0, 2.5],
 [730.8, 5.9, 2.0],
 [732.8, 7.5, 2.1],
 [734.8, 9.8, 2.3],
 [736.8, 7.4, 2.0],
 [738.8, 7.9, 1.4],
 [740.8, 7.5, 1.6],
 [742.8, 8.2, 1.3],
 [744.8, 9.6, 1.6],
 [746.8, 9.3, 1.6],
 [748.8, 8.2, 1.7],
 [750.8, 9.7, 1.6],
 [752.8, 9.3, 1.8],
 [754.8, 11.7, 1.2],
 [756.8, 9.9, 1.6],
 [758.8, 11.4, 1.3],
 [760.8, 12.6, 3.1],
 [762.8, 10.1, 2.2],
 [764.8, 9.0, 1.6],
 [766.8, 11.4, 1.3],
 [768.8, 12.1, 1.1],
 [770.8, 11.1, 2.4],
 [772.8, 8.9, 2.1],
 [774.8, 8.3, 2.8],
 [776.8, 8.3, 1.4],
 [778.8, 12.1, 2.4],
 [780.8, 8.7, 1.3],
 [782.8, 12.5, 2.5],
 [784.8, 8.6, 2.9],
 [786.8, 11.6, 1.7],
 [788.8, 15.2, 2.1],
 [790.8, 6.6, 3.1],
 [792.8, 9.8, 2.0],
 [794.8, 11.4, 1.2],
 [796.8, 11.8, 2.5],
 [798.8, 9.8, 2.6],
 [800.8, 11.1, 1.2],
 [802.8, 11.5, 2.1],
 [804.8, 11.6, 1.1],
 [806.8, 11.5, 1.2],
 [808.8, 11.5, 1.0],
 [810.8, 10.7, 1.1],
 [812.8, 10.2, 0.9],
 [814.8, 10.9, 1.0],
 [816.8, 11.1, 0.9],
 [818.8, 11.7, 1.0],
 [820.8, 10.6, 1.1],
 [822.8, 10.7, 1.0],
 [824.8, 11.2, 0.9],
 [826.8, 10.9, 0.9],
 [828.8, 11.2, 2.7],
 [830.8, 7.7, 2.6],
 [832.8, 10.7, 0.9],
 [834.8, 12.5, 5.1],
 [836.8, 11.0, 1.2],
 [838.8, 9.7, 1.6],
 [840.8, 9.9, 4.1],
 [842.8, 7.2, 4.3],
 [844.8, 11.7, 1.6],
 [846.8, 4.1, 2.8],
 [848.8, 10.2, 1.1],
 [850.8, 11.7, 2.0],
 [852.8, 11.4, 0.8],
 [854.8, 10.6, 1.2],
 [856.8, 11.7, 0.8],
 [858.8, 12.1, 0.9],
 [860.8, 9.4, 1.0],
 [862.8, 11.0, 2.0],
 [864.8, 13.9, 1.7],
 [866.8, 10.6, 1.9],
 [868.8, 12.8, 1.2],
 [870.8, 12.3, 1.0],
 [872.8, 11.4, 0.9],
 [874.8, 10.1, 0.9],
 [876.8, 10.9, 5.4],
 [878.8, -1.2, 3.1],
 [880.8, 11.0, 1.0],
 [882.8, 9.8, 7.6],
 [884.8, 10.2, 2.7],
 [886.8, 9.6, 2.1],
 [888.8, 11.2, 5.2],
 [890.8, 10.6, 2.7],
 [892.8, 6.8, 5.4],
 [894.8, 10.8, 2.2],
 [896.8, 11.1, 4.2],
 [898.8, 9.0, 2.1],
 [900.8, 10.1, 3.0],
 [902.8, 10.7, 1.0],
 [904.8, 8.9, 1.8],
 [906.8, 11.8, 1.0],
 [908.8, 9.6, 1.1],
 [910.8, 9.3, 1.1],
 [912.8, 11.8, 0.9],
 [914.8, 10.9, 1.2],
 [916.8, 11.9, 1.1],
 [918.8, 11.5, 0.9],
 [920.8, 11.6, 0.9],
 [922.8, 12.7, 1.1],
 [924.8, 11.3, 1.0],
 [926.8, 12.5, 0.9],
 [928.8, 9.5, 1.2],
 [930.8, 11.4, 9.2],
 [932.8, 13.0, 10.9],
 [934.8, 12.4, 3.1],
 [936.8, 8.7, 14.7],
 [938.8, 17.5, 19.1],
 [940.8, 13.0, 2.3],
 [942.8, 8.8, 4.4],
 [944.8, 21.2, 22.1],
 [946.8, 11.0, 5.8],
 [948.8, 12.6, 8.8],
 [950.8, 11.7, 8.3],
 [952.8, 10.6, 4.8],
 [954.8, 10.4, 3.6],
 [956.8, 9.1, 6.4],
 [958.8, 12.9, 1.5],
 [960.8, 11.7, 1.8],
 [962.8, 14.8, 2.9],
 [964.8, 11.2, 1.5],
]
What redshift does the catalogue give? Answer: 0.707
